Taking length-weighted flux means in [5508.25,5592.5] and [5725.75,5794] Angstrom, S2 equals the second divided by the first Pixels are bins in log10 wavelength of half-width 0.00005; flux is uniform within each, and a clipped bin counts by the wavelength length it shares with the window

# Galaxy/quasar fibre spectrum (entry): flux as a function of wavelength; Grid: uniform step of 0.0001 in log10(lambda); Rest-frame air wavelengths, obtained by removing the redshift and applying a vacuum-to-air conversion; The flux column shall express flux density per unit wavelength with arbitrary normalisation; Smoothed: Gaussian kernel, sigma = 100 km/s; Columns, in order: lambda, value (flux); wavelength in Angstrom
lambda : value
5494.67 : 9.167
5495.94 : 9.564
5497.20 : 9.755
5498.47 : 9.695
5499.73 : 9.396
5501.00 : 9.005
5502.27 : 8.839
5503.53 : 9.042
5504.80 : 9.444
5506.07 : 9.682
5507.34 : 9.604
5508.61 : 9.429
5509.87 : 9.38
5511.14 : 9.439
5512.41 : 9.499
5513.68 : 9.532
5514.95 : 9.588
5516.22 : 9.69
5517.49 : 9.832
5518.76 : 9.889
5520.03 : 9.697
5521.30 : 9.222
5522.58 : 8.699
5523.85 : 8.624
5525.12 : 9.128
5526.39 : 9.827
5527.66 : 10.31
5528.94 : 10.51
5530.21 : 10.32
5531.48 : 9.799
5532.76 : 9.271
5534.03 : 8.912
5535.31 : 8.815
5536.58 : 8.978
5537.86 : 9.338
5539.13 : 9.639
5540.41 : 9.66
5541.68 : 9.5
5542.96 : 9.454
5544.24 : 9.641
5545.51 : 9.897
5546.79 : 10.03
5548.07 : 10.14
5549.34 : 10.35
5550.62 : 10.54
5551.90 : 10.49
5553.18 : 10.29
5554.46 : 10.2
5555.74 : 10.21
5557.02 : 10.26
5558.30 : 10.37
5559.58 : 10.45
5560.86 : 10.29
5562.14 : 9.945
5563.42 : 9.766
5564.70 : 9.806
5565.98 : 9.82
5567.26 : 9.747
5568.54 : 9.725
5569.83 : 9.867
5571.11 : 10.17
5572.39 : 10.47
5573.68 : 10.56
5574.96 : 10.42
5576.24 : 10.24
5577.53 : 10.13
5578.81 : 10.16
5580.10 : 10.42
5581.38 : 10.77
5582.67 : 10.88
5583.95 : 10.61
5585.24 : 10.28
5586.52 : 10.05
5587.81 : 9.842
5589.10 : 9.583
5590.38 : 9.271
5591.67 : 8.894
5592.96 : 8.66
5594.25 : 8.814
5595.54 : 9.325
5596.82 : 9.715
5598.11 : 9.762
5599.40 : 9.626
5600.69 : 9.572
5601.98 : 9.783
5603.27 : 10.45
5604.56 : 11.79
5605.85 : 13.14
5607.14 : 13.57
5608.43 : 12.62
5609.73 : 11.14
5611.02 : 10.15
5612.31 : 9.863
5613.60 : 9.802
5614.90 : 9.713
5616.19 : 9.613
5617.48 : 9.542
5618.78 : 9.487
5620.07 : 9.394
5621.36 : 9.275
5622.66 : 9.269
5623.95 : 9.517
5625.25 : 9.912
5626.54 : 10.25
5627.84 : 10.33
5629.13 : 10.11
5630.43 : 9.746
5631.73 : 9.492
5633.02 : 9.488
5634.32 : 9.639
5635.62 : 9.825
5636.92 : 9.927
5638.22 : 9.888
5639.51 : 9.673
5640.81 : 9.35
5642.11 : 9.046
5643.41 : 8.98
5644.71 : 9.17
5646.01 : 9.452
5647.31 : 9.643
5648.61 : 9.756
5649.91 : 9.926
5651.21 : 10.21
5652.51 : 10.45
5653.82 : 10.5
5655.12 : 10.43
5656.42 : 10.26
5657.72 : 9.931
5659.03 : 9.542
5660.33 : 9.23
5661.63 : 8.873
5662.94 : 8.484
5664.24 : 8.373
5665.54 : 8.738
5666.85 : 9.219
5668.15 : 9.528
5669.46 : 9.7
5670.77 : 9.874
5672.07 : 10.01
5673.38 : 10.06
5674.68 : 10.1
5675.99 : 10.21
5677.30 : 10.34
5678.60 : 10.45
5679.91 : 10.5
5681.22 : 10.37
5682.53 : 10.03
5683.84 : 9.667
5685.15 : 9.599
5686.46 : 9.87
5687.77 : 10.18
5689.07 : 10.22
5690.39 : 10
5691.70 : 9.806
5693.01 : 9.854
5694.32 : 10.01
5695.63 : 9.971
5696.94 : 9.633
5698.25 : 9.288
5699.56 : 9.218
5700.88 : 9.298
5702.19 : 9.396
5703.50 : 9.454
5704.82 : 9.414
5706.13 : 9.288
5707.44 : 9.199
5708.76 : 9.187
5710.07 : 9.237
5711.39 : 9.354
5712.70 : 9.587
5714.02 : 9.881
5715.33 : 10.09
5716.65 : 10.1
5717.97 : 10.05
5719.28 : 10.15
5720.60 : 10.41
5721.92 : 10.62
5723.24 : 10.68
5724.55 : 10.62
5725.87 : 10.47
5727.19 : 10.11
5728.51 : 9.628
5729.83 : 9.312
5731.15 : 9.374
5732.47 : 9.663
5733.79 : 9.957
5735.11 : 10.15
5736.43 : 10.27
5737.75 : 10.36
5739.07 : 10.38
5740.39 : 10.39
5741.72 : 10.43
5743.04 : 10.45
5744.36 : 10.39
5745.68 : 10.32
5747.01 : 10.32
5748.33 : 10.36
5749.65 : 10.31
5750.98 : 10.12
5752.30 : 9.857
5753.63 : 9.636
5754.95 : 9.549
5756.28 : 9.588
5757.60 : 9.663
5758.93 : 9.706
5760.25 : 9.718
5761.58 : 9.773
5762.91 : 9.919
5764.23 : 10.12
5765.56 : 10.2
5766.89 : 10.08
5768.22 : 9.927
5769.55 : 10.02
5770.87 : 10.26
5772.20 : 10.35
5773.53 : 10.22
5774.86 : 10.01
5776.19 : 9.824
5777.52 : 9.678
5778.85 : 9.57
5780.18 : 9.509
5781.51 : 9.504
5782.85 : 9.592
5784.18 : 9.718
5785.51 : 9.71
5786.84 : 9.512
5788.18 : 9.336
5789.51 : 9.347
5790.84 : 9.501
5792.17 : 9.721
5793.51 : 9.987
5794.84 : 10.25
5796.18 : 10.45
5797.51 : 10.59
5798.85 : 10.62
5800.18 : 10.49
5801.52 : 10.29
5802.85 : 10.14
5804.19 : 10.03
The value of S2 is 1.01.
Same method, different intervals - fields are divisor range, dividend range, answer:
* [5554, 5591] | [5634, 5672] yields 0.94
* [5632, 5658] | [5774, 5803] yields 1.01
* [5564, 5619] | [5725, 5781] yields 0.98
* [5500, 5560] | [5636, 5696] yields 1.01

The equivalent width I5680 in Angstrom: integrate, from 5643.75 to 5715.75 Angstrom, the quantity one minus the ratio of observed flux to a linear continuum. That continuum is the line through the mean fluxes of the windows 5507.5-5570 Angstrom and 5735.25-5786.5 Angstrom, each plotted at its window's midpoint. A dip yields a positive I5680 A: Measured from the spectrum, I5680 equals 1.45 Angstrom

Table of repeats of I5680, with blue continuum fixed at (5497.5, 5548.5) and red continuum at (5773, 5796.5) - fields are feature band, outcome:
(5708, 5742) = -1.2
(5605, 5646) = -1.9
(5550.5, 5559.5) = -0.8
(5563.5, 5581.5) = -1.1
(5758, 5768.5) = -0.2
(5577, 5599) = -0.6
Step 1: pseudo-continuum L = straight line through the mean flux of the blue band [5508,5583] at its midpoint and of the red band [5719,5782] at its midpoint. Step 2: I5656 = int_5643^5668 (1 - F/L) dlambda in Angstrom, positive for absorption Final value 1.0 Angstrom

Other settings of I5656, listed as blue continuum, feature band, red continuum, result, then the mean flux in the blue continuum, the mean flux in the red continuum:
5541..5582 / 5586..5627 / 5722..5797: 0.2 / 10.1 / 9.97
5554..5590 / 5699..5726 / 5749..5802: 0.5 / 10.2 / 9.9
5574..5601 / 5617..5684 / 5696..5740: 0.9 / 9.87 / 9.82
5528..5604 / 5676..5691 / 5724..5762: -0.2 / 9.91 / 10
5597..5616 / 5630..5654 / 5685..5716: 1.5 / 10.7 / 9.63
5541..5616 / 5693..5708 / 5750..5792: 0.7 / 10.2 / 9.79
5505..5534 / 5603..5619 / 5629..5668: -2.2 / 9.57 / 9.57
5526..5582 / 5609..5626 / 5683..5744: 0.3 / 9.99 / 9.88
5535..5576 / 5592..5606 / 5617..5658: -0.1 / 9.98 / 9.75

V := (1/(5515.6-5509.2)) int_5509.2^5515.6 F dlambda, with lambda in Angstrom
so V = 9.5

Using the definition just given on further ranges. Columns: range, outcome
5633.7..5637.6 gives 9.78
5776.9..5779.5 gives 9.63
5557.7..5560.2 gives 10.4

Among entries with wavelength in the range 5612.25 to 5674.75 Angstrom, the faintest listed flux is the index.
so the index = 8.373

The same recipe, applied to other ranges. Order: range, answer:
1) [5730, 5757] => 9.374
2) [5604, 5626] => 9.269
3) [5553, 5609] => 8.66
